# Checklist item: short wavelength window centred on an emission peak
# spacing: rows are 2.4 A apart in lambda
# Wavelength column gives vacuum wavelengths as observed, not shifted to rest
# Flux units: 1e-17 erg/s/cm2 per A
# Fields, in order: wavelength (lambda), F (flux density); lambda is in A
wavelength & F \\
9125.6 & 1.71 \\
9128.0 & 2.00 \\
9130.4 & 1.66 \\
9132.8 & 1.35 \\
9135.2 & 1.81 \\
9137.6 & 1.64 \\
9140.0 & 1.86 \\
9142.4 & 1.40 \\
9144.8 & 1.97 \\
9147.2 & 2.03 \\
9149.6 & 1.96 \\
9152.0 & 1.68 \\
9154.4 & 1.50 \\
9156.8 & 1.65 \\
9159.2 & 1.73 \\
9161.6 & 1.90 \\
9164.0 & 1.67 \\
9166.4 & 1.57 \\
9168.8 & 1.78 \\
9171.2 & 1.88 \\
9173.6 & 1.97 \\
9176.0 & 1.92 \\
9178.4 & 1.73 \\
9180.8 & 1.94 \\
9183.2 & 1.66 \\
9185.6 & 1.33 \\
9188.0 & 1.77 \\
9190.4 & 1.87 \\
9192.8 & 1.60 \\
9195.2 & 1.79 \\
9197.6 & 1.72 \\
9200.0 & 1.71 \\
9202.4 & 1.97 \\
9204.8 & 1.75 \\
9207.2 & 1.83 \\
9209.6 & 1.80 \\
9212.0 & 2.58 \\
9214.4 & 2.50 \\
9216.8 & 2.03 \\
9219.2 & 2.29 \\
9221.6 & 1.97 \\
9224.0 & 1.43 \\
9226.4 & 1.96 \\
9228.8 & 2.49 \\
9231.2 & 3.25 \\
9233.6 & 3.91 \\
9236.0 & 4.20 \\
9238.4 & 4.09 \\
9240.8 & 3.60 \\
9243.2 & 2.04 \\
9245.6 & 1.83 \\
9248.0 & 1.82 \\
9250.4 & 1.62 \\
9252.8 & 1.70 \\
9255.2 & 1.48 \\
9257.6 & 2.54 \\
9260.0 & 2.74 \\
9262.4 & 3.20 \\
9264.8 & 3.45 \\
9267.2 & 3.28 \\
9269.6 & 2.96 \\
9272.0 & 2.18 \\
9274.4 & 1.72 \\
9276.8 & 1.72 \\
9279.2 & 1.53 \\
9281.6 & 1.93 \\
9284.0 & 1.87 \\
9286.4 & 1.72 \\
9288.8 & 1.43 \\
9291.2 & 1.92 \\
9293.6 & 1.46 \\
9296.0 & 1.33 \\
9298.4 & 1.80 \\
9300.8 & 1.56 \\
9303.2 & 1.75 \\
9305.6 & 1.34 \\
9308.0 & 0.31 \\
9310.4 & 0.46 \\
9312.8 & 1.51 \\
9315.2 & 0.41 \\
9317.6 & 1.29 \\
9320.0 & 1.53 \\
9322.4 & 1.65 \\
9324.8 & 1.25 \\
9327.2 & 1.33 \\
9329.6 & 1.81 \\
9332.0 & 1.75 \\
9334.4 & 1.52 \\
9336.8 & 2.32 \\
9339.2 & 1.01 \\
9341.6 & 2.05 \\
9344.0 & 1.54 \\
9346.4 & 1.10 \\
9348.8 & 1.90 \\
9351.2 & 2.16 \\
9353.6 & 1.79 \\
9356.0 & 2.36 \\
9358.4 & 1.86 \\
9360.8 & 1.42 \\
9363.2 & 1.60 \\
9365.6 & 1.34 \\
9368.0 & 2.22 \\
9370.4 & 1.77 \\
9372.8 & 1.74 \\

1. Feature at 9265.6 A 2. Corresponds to [N II]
